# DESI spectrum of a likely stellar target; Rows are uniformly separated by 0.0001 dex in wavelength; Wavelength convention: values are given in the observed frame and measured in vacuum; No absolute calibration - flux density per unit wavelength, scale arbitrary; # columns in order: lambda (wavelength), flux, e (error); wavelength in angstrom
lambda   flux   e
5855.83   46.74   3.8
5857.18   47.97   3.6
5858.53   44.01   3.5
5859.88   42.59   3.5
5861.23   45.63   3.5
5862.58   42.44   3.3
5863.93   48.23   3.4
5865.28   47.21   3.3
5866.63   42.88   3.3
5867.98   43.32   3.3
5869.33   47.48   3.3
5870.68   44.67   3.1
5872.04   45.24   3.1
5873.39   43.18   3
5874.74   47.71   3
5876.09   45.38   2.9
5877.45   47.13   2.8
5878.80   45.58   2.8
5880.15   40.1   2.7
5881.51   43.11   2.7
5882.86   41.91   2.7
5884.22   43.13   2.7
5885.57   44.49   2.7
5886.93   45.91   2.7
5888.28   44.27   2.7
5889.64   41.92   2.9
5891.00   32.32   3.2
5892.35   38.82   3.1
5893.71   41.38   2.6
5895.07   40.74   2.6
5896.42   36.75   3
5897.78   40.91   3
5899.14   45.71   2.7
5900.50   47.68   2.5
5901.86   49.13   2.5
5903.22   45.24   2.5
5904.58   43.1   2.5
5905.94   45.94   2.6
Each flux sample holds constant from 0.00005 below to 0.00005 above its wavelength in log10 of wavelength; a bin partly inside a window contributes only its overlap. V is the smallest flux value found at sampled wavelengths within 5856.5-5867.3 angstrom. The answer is 42.44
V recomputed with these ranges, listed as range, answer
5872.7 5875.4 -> 43.18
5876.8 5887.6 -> 40.1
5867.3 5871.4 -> 43.32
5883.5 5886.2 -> 43.13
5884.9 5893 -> 32.32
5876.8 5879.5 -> 45.58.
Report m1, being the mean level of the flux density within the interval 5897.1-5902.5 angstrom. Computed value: 45.8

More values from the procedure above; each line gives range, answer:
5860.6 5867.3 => 45.3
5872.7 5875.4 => 45.5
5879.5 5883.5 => 41.7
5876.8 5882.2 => 44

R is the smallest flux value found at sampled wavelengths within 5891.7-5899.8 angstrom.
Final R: 36.75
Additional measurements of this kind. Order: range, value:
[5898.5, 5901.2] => 45.71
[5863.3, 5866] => 47.21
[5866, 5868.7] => 42.88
